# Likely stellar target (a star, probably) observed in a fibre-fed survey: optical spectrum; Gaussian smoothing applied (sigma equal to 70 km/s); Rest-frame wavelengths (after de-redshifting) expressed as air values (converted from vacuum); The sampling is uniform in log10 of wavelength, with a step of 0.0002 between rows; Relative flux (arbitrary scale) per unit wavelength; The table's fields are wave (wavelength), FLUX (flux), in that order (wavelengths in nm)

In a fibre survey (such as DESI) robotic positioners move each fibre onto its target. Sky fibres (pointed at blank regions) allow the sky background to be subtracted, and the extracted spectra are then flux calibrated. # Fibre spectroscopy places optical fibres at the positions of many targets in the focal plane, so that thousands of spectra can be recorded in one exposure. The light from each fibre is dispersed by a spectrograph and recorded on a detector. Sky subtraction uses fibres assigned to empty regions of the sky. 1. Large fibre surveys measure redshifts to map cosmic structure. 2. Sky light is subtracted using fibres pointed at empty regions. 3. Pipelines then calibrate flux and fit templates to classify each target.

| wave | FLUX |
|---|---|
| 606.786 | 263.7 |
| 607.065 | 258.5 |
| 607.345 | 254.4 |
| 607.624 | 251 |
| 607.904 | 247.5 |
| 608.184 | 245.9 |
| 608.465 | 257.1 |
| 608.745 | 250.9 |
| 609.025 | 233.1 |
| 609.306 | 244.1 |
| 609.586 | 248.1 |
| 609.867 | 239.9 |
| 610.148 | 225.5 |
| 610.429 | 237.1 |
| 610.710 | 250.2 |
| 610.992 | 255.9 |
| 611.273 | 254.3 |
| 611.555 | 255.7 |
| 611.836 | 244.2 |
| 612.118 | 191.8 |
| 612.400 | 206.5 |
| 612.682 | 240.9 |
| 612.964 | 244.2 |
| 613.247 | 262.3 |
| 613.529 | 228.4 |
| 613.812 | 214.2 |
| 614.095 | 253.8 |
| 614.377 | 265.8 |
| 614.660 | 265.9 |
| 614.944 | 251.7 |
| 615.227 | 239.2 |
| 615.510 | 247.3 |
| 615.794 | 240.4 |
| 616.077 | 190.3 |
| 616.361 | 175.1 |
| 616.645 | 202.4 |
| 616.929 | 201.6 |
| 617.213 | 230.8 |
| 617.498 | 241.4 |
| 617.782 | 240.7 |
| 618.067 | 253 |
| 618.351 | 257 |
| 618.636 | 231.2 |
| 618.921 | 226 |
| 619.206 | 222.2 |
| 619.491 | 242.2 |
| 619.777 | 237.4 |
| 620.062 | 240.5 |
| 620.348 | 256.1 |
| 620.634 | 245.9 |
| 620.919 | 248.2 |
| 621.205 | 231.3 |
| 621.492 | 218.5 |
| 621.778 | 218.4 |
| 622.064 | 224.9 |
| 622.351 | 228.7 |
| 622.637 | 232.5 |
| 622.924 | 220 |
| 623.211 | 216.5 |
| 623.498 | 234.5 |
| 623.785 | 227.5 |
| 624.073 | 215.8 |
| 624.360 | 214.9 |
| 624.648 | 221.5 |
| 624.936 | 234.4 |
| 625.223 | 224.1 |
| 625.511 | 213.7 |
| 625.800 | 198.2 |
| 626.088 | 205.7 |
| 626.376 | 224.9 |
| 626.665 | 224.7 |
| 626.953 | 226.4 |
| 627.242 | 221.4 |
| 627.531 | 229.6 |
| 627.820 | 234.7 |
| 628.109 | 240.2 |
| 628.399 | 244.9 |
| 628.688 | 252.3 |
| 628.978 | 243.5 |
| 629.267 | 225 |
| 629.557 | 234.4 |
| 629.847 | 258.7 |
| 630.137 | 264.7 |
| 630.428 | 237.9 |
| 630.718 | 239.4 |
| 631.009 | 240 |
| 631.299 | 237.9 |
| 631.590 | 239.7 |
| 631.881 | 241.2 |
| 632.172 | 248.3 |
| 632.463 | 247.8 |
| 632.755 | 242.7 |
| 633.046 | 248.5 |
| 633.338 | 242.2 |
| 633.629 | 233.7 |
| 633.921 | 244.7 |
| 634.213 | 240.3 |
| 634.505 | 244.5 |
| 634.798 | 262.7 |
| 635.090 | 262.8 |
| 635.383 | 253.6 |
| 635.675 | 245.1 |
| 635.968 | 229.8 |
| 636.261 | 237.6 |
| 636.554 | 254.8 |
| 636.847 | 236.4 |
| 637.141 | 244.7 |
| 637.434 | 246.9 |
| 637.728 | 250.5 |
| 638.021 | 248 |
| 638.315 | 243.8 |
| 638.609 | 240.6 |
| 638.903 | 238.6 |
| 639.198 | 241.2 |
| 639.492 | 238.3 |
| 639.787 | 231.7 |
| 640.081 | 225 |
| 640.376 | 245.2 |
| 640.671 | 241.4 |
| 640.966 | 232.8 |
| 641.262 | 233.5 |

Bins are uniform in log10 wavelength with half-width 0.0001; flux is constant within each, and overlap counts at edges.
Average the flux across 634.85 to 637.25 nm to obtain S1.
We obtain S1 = 246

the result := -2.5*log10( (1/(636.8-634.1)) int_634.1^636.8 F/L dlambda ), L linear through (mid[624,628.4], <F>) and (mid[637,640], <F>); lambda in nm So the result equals -0.046 mag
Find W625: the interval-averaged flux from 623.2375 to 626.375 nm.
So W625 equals 219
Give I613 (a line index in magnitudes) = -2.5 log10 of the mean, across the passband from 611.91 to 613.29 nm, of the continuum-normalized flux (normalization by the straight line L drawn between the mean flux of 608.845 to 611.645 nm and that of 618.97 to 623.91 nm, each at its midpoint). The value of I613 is 0.066 mag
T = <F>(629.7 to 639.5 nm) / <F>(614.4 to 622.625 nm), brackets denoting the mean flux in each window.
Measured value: 1.05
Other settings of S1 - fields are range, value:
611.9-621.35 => 234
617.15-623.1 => 236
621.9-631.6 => 230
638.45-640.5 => 237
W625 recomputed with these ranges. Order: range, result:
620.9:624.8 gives 224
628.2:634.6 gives 243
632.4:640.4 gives 244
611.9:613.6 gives 230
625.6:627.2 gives 216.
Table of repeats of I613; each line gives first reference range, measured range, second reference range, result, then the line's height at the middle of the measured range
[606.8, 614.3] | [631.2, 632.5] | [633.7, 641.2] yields 0.00 mag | 243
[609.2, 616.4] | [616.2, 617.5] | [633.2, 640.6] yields 0.16 mag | 239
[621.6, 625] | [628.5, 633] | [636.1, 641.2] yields -0.05 mag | 232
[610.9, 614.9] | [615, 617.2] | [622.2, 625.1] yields 0.10 mag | 237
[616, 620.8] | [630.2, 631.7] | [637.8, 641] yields -0.02 mag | 235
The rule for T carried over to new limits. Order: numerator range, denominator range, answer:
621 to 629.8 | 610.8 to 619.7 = 0.97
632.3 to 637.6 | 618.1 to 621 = 1.02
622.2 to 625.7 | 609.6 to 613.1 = 0.94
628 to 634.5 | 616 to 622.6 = 1.06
